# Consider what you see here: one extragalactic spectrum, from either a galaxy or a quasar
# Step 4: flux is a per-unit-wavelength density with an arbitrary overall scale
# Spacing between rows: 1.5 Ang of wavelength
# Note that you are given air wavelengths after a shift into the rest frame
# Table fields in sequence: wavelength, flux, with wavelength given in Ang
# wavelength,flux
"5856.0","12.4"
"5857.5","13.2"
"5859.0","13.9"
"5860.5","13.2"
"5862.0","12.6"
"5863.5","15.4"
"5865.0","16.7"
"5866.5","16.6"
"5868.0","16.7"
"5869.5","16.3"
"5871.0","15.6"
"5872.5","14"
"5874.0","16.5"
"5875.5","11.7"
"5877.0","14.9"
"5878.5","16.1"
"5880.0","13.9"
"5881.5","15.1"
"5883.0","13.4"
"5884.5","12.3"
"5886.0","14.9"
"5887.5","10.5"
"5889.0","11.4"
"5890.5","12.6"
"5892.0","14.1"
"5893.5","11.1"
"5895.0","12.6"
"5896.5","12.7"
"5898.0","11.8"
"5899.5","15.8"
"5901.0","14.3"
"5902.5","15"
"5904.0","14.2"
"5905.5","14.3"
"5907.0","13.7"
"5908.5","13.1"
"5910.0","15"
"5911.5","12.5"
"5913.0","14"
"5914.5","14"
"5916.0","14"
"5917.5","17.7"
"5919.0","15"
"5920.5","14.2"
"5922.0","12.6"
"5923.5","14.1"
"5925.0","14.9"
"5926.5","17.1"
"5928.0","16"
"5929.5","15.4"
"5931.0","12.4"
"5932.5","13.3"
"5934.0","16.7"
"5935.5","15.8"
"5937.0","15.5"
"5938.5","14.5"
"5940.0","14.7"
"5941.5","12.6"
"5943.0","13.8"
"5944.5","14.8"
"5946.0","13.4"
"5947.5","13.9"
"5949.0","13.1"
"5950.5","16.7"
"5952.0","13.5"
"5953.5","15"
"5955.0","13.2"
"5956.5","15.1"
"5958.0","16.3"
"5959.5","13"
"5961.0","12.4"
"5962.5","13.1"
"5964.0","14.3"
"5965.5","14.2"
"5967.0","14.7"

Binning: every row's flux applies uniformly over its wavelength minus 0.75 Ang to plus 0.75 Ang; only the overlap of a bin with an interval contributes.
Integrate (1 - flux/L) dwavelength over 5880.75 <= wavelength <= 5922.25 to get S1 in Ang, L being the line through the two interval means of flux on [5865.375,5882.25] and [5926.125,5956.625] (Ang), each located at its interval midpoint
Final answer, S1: 3.6 Ang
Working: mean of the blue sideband 15.3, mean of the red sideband 14.6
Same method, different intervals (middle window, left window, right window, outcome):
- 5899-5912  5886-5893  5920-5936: -0.82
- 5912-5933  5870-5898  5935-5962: -0.98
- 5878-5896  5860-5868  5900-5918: 1.94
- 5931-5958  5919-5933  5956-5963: -0.45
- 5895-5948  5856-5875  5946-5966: 0.25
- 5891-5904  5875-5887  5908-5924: 0.61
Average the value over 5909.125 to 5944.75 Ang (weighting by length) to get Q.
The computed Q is 14.6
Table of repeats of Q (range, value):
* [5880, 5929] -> 13.9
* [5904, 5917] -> 13.9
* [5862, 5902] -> 14.1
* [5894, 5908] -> 13.8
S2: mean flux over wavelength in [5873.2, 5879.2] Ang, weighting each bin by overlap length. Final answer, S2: 14.8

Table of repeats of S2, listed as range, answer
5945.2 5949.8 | 13.5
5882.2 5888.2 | 12.8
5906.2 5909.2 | 13.4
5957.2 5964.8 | 13.8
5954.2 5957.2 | 14.1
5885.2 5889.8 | 12.3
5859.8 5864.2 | 13.7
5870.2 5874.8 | 15.3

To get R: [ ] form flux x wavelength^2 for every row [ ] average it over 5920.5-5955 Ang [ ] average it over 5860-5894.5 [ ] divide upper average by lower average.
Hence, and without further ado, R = 1.0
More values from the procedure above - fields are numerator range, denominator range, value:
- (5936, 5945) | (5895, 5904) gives 1.05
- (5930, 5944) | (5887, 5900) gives 1.17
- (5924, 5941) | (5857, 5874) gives 1.03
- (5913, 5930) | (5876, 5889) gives 1.11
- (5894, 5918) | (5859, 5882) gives 0.94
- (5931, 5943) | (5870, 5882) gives 1.01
